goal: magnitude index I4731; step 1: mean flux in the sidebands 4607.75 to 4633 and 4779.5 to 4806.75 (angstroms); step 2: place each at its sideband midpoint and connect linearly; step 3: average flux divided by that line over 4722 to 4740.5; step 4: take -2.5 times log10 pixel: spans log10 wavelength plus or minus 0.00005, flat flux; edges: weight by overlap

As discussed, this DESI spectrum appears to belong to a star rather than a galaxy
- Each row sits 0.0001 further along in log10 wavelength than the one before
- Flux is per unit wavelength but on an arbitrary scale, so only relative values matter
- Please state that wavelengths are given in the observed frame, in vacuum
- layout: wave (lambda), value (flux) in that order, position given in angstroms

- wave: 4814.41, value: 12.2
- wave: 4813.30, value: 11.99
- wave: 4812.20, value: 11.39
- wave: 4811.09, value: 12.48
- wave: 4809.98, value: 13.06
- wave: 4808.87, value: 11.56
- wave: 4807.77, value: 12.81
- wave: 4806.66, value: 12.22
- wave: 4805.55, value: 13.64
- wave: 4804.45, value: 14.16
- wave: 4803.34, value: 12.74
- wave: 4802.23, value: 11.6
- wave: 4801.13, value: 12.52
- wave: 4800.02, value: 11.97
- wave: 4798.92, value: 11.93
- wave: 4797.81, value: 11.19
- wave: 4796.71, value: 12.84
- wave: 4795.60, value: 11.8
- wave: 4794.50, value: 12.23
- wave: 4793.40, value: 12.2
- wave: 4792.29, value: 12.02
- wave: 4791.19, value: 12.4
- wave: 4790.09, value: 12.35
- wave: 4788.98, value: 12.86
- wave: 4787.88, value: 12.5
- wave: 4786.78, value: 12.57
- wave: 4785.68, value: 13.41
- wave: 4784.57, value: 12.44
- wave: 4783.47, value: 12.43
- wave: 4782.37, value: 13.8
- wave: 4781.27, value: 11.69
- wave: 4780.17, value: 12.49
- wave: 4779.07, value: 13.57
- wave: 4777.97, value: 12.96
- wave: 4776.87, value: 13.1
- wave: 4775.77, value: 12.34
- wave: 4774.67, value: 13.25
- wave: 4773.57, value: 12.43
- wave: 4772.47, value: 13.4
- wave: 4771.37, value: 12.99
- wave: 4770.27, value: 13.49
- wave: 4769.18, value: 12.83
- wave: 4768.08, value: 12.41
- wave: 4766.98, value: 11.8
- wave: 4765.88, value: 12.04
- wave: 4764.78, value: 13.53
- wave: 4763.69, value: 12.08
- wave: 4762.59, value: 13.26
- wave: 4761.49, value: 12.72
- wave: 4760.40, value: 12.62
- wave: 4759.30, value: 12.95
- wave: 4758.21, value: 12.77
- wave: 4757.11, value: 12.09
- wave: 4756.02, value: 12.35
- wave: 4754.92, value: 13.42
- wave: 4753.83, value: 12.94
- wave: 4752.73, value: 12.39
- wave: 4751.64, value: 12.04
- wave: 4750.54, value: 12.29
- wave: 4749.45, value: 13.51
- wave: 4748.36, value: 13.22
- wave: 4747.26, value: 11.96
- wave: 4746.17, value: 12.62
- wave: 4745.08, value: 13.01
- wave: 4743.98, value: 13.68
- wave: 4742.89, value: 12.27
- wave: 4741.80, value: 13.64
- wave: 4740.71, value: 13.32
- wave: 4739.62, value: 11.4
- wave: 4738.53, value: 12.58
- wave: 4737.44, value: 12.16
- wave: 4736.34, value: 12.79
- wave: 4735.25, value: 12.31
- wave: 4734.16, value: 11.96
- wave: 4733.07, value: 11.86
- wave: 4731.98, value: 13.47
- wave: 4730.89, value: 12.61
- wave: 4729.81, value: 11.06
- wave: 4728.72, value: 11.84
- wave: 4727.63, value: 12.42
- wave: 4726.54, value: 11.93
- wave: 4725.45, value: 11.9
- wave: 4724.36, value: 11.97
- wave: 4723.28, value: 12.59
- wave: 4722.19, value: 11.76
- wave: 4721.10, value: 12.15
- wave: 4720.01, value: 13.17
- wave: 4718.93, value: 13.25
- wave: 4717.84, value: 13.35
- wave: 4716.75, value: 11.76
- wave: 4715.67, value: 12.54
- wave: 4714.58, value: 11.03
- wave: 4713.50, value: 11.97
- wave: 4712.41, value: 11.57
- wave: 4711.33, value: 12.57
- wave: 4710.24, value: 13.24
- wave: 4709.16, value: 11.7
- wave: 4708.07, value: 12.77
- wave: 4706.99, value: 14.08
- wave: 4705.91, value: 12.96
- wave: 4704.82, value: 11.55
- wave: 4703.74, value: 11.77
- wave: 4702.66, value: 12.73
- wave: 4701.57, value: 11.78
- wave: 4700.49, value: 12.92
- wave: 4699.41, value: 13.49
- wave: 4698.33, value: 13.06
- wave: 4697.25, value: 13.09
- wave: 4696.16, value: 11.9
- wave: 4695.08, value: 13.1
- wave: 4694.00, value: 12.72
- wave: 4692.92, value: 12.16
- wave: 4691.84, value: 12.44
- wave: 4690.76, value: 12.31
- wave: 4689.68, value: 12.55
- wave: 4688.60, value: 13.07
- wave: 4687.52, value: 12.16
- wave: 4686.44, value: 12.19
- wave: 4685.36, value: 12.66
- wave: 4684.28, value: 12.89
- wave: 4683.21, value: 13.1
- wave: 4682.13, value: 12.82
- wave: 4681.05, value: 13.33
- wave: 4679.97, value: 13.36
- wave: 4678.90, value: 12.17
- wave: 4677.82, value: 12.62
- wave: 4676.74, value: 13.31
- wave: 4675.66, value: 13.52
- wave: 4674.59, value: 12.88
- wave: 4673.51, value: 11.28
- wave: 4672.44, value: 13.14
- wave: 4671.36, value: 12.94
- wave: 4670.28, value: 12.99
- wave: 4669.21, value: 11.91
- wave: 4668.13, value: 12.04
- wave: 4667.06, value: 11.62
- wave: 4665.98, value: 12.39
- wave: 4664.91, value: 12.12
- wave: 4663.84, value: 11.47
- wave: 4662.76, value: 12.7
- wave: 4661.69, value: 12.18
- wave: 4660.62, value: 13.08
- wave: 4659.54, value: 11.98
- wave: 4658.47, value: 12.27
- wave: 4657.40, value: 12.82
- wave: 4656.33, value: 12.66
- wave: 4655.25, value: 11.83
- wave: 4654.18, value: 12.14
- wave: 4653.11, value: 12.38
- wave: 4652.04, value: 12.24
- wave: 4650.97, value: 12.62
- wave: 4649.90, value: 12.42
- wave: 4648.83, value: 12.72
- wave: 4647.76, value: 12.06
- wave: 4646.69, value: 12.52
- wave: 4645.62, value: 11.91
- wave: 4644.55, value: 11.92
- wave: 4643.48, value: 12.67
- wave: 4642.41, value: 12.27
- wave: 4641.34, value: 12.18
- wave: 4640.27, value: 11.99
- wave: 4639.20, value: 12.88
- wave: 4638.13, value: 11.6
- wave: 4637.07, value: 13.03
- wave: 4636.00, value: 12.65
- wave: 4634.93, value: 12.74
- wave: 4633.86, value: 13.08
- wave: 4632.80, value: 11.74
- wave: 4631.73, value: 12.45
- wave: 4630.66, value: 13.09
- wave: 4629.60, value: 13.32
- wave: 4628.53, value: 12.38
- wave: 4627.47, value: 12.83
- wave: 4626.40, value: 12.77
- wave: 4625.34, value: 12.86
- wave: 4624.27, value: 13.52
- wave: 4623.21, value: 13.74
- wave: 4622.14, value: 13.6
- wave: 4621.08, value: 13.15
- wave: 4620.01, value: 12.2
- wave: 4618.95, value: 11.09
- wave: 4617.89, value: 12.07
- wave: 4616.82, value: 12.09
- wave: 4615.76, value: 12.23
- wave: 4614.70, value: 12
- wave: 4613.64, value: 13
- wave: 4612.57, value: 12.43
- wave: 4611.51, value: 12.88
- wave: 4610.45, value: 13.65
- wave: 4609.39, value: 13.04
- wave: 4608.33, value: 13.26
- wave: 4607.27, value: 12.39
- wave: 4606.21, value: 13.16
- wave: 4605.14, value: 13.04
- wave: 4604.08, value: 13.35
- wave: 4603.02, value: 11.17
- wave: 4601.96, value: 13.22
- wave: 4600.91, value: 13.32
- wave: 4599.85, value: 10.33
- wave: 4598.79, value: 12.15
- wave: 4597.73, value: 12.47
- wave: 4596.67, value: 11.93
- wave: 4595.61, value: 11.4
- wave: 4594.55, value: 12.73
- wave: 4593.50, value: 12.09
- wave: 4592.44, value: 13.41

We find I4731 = 0.03 mag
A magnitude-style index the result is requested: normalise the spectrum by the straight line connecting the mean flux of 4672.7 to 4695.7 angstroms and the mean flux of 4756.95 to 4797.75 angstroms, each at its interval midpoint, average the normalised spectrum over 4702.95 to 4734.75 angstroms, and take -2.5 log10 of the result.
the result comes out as 0.03 mag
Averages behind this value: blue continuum 12.7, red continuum 12.7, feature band 12.3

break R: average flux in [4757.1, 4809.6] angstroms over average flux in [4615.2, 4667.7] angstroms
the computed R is 1.0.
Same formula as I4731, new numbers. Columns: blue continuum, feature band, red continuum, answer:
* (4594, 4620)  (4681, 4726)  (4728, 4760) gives 0.001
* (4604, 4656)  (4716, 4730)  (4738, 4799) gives 0.031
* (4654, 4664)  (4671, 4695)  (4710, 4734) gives -0.035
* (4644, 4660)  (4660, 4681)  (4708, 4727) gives -0.020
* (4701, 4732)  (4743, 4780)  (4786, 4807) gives -0.035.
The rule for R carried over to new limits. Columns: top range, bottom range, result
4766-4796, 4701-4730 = 1.03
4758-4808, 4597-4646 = 1.00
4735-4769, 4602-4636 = 0.99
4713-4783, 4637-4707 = 1.01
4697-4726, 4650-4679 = 1.00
